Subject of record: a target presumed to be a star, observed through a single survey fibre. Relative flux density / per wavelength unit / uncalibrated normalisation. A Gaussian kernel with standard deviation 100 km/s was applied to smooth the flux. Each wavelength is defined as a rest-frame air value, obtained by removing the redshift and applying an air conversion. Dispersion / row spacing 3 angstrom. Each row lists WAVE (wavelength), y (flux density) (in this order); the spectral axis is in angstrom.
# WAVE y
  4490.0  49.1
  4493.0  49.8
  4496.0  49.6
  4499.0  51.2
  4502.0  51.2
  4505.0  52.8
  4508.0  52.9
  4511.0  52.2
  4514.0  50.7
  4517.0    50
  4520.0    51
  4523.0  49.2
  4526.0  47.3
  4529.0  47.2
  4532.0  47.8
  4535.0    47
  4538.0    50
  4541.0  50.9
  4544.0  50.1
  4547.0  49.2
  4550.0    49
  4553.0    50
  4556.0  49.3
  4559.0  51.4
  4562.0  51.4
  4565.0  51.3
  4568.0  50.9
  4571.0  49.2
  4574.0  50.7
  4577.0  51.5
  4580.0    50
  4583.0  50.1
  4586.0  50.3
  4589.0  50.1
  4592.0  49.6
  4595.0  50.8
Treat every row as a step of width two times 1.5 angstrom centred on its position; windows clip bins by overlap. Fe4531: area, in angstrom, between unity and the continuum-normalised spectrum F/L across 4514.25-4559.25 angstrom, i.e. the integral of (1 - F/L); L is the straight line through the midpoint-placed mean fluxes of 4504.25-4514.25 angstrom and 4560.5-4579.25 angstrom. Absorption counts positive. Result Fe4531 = 2.0 angstrom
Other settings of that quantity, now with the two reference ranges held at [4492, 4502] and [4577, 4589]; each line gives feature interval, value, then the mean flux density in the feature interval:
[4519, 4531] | 0.4 angstrom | 48.5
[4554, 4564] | -0.1 angstrom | 50.7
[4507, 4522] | -0.3 angstrom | 51.2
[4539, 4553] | 0.1 angstrom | 49.8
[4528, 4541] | 0.5 angstrom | 48.4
